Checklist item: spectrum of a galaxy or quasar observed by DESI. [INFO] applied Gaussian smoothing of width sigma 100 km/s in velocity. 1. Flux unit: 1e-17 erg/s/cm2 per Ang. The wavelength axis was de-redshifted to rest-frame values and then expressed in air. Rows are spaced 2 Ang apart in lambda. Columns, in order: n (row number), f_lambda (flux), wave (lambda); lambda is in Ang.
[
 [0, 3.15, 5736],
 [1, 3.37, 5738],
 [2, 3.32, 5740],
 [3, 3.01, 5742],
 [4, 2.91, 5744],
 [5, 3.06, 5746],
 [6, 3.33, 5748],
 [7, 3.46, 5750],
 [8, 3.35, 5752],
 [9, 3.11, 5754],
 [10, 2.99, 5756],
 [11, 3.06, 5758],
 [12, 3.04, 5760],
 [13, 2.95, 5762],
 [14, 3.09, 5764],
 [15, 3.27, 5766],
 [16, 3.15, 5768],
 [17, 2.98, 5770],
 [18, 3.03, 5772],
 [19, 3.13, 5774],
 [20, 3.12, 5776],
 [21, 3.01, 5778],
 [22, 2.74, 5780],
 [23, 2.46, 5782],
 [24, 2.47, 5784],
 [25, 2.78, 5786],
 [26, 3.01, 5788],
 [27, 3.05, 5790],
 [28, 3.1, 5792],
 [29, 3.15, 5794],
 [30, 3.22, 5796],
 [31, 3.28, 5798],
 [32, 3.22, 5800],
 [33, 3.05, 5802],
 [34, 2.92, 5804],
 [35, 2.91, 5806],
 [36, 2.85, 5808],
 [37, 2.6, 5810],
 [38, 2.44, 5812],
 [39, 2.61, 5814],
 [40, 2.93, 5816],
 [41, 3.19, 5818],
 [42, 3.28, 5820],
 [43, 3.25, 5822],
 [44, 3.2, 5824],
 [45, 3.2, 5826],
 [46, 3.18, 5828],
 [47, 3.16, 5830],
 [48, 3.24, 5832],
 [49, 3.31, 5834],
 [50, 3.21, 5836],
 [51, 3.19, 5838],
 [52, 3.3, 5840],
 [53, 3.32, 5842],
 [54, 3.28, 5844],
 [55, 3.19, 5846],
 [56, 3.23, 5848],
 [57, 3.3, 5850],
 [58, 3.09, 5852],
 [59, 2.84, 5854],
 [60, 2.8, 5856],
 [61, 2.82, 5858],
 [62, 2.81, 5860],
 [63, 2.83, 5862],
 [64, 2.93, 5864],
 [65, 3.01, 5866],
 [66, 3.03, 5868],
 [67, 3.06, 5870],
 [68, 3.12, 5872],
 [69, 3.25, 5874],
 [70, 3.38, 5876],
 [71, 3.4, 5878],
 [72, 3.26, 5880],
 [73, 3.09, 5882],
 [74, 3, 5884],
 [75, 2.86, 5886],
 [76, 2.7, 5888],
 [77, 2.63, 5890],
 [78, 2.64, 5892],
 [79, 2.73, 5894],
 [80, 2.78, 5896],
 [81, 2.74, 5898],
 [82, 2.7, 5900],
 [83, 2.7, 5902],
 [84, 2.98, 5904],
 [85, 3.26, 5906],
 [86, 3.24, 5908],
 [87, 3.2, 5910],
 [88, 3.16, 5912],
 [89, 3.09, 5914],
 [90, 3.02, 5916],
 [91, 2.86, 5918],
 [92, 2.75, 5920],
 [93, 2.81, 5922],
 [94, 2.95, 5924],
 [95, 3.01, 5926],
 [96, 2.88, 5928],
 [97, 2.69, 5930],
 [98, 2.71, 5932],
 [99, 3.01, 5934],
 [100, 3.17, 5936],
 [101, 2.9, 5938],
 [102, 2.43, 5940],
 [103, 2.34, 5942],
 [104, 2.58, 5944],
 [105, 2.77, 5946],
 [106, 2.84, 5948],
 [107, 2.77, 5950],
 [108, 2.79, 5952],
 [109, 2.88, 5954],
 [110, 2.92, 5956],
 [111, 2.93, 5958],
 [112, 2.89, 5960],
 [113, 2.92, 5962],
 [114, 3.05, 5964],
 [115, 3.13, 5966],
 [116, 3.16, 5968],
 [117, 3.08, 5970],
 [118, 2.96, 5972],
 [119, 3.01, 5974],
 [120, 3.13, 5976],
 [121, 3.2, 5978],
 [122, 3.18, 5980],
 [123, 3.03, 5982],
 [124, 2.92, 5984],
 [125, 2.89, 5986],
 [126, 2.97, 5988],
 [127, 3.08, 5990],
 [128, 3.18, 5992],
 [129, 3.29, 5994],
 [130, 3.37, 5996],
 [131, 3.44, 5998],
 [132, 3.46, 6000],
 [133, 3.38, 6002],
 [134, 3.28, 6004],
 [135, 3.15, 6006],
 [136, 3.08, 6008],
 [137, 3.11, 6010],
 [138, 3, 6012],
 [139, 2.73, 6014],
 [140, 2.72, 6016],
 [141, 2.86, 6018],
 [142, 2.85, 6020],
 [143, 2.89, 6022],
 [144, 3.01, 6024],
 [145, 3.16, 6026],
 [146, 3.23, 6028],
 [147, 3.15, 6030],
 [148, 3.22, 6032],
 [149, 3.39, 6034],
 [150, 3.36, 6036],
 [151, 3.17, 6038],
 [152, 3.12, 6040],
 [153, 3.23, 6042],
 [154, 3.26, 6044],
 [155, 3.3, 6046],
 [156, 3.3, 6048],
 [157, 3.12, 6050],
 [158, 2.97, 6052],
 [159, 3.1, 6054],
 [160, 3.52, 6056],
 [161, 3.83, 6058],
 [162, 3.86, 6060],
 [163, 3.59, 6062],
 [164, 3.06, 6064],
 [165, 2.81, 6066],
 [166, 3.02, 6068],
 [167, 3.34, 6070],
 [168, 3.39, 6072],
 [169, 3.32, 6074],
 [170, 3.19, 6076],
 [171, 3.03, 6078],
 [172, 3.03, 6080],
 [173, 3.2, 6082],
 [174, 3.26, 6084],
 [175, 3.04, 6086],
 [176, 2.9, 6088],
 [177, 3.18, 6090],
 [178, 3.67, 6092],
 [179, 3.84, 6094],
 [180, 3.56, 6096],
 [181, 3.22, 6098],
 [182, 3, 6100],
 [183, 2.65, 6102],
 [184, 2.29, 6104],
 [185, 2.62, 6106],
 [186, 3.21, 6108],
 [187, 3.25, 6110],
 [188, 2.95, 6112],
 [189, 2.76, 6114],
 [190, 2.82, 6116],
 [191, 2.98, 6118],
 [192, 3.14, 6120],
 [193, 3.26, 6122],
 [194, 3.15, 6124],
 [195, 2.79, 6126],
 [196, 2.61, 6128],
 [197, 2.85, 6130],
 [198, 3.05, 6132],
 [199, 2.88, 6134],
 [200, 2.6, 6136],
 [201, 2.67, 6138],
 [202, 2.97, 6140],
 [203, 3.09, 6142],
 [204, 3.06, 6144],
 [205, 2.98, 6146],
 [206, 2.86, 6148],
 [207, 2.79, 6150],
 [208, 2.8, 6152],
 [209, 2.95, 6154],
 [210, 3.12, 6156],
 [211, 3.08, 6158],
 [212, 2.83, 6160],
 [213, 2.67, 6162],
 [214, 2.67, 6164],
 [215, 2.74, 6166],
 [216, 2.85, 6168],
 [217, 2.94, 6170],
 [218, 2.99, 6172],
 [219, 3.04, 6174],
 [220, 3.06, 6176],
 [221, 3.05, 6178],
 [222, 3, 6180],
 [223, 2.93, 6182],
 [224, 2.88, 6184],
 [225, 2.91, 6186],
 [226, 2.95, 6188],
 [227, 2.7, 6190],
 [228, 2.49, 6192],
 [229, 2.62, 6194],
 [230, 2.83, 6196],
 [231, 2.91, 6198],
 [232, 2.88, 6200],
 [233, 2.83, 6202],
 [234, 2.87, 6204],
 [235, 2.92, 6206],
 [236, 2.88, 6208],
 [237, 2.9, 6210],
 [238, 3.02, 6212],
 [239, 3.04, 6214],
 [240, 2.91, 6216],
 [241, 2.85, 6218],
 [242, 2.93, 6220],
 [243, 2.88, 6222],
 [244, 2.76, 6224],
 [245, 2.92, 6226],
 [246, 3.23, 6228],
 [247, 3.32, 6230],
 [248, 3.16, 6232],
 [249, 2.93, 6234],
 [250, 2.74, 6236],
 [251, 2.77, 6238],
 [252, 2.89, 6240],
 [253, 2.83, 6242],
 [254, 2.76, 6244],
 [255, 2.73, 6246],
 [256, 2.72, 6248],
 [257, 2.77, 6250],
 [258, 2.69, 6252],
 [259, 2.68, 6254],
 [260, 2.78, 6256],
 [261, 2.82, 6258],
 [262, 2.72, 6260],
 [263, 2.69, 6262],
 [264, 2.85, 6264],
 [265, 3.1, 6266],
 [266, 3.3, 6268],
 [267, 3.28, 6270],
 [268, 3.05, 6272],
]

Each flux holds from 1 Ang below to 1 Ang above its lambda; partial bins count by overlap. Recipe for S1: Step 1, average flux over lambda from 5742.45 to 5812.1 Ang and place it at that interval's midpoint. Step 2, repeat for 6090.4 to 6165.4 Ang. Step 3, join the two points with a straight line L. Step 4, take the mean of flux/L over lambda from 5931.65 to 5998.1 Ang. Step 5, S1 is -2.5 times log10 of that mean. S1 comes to 0.009 mag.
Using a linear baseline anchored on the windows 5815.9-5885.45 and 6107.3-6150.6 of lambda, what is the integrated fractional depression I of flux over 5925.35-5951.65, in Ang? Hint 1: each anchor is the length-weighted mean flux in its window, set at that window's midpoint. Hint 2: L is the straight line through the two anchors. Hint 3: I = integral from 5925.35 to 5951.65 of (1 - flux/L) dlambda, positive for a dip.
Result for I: 2.6 Ang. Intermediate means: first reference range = 3.13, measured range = 2.77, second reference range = 2.94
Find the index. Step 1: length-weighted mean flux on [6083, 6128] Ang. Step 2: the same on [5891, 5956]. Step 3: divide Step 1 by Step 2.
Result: 1.07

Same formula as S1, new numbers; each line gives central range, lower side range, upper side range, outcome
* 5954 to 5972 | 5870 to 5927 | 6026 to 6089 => 0.029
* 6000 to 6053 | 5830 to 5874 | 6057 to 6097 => 0.046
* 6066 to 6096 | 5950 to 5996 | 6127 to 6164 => -0.108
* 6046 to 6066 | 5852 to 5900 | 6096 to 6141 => -0.146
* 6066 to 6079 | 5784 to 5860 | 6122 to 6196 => -0.091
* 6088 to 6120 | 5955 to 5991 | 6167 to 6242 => -0.037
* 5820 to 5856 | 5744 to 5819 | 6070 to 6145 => -0.065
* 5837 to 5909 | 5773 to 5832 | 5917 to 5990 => -0.023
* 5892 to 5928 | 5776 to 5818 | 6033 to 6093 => 0.044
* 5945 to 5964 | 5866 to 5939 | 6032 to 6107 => 0.064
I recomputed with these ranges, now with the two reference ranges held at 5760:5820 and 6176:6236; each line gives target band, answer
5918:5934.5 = 0.6 Ang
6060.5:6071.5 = -1.0 Ang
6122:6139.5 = 0.4 Ang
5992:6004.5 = -1.8 Ang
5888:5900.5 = 1.0 Ang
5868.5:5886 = -1.3 Ang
